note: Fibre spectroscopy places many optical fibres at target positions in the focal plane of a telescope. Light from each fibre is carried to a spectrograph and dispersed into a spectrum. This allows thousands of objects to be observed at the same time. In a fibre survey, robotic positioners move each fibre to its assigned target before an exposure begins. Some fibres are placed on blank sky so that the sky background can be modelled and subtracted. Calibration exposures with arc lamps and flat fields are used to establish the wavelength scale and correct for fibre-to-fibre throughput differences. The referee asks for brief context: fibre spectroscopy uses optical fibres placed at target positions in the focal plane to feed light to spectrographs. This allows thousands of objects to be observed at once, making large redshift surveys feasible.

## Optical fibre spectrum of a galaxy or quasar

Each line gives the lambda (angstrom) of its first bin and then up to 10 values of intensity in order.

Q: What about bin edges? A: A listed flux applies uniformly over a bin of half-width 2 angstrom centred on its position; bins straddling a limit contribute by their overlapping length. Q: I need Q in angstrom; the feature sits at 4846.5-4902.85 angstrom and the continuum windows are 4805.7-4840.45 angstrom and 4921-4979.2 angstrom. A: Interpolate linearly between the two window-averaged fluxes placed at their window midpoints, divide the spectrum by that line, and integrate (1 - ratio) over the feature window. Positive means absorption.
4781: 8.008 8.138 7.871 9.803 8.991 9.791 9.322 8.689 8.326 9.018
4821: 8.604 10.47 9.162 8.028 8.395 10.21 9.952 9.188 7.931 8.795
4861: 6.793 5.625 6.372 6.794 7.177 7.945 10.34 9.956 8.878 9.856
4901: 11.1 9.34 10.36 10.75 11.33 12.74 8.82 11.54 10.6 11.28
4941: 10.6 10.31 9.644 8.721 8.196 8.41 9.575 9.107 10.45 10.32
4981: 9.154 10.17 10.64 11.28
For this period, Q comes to 6.0 angstrom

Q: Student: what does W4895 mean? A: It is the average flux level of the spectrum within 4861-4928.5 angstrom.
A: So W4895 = 9.19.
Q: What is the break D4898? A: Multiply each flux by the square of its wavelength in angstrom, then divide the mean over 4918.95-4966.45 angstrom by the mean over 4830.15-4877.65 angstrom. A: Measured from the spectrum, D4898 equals 1.3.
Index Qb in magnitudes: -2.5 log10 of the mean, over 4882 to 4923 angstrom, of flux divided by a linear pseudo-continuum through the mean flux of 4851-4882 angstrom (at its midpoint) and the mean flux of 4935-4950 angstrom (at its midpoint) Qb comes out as -0.19 mag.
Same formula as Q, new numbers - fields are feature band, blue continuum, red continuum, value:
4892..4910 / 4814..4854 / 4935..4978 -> -1.0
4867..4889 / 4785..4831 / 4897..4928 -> 4.8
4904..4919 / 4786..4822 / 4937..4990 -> -1.7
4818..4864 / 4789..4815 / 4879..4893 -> 1.9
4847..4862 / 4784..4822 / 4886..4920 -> 2.1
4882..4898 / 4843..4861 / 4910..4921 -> 1.0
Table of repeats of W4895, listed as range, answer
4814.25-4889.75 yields 8.43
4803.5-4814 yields 8.8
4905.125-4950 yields 10.7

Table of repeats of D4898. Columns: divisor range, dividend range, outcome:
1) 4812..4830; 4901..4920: 1.20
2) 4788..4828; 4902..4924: 1.24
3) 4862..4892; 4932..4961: 1.30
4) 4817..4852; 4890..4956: 1.16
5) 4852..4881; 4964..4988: 1.45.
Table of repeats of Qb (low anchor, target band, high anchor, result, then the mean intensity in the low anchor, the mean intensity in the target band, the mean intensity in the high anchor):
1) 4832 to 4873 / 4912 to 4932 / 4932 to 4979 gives -0.197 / 8.07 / 11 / 9.75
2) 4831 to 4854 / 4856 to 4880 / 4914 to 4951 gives 0.348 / 9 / 6.89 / 10.8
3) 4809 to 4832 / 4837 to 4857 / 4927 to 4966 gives 0.004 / 9.03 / 9.18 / 9.9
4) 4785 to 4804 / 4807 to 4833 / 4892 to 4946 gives 0.044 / 9.02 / 8.97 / 10.6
